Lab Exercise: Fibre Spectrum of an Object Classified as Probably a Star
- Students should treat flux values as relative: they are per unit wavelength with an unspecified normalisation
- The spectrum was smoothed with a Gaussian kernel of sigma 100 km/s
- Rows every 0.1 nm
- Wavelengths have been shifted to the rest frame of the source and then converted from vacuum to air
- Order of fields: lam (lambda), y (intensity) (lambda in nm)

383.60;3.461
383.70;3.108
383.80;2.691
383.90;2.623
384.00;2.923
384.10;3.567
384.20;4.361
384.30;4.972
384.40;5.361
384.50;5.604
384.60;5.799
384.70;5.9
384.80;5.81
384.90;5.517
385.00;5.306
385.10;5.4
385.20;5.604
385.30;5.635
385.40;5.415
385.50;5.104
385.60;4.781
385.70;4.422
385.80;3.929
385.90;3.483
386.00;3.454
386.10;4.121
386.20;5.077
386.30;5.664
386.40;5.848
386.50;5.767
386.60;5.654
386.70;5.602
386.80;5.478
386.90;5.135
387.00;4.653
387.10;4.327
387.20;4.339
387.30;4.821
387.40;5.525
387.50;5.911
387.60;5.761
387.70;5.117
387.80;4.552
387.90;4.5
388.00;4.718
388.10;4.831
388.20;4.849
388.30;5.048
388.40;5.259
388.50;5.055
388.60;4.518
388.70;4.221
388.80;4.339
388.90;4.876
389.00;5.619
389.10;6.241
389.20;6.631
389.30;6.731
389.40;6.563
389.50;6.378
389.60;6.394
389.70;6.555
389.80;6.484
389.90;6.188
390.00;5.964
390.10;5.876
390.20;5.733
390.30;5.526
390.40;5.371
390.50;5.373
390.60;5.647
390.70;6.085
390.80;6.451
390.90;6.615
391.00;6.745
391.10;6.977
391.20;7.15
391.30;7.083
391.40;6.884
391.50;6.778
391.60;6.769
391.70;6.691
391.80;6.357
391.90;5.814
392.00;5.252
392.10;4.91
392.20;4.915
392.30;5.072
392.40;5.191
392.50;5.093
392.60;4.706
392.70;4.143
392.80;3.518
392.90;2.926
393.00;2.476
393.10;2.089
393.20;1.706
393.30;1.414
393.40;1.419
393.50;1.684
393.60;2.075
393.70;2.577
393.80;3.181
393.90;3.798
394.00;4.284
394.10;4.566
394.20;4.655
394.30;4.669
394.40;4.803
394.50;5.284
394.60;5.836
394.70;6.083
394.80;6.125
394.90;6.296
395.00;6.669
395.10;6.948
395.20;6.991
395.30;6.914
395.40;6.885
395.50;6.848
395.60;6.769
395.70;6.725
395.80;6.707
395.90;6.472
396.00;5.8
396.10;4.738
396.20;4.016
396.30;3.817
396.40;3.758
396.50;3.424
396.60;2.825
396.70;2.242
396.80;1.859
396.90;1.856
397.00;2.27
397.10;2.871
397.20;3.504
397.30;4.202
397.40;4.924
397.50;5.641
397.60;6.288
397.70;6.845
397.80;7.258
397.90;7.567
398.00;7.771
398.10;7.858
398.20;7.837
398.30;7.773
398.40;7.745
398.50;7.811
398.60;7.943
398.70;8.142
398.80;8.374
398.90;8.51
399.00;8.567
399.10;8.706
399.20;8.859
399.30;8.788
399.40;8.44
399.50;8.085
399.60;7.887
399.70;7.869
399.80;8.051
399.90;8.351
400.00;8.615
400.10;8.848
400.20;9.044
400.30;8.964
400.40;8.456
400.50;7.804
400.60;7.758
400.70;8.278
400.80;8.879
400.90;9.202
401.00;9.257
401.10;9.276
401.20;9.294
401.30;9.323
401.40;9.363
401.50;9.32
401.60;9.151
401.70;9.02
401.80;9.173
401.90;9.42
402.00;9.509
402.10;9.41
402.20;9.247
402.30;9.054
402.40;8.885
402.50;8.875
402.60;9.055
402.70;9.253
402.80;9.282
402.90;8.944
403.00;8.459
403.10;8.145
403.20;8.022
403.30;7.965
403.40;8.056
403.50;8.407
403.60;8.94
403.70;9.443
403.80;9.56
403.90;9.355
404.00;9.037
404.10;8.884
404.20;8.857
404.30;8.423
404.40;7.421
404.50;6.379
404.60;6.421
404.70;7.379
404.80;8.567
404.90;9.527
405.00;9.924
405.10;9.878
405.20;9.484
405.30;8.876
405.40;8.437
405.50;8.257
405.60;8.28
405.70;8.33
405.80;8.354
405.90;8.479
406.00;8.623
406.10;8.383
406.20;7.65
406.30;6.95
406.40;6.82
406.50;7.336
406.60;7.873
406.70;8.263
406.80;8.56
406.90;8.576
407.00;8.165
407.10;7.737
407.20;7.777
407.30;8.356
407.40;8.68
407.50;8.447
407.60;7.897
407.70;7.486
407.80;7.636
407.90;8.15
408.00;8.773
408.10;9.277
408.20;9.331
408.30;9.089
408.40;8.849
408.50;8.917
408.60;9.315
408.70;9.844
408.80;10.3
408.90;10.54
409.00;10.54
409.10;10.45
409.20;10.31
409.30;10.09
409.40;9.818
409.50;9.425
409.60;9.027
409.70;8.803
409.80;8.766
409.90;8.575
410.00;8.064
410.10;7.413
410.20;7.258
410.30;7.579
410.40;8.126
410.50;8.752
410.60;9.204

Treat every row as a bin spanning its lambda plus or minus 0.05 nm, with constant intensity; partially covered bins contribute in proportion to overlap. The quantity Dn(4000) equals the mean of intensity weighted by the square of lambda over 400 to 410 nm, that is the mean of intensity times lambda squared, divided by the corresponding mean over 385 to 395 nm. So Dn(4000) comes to 1.85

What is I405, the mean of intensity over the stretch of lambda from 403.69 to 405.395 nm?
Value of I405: 8.65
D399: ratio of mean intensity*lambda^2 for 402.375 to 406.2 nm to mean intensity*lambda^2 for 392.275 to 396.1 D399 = 1.9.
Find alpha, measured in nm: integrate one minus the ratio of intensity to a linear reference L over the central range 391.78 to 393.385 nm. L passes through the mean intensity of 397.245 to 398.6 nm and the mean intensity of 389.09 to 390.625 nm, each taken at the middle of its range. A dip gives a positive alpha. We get 0.596 nm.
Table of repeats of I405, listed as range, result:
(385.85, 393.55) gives 5.18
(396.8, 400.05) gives 6.96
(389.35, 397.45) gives 5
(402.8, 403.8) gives 8.58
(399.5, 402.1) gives 8.8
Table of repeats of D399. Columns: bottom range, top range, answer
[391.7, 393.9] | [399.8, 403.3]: 2.50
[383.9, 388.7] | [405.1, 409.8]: 1.96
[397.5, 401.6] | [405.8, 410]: 1.09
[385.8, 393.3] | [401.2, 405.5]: 1.79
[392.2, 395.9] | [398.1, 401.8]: 1.88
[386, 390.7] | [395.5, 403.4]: 1.46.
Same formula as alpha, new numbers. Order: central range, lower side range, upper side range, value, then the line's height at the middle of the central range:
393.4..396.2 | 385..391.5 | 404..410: 0.58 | 6.58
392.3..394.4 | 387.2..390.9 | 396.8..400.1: 0.95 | 6.2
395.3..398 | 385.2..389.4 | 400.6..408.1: 0.79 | 6.99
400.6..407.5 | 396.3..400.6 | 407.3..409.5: -0.47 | 8.11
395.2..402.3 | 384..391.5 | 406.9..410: 0.18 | 7.32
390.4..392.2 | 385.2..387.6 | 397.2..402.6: -0.03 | 6.18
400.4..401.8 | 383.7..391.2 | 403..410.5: -0.24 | 7.61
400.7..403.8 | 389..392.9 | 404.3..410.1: -0.48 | 7.79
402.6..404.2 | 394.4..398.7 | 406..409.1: -0.28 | 7.47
